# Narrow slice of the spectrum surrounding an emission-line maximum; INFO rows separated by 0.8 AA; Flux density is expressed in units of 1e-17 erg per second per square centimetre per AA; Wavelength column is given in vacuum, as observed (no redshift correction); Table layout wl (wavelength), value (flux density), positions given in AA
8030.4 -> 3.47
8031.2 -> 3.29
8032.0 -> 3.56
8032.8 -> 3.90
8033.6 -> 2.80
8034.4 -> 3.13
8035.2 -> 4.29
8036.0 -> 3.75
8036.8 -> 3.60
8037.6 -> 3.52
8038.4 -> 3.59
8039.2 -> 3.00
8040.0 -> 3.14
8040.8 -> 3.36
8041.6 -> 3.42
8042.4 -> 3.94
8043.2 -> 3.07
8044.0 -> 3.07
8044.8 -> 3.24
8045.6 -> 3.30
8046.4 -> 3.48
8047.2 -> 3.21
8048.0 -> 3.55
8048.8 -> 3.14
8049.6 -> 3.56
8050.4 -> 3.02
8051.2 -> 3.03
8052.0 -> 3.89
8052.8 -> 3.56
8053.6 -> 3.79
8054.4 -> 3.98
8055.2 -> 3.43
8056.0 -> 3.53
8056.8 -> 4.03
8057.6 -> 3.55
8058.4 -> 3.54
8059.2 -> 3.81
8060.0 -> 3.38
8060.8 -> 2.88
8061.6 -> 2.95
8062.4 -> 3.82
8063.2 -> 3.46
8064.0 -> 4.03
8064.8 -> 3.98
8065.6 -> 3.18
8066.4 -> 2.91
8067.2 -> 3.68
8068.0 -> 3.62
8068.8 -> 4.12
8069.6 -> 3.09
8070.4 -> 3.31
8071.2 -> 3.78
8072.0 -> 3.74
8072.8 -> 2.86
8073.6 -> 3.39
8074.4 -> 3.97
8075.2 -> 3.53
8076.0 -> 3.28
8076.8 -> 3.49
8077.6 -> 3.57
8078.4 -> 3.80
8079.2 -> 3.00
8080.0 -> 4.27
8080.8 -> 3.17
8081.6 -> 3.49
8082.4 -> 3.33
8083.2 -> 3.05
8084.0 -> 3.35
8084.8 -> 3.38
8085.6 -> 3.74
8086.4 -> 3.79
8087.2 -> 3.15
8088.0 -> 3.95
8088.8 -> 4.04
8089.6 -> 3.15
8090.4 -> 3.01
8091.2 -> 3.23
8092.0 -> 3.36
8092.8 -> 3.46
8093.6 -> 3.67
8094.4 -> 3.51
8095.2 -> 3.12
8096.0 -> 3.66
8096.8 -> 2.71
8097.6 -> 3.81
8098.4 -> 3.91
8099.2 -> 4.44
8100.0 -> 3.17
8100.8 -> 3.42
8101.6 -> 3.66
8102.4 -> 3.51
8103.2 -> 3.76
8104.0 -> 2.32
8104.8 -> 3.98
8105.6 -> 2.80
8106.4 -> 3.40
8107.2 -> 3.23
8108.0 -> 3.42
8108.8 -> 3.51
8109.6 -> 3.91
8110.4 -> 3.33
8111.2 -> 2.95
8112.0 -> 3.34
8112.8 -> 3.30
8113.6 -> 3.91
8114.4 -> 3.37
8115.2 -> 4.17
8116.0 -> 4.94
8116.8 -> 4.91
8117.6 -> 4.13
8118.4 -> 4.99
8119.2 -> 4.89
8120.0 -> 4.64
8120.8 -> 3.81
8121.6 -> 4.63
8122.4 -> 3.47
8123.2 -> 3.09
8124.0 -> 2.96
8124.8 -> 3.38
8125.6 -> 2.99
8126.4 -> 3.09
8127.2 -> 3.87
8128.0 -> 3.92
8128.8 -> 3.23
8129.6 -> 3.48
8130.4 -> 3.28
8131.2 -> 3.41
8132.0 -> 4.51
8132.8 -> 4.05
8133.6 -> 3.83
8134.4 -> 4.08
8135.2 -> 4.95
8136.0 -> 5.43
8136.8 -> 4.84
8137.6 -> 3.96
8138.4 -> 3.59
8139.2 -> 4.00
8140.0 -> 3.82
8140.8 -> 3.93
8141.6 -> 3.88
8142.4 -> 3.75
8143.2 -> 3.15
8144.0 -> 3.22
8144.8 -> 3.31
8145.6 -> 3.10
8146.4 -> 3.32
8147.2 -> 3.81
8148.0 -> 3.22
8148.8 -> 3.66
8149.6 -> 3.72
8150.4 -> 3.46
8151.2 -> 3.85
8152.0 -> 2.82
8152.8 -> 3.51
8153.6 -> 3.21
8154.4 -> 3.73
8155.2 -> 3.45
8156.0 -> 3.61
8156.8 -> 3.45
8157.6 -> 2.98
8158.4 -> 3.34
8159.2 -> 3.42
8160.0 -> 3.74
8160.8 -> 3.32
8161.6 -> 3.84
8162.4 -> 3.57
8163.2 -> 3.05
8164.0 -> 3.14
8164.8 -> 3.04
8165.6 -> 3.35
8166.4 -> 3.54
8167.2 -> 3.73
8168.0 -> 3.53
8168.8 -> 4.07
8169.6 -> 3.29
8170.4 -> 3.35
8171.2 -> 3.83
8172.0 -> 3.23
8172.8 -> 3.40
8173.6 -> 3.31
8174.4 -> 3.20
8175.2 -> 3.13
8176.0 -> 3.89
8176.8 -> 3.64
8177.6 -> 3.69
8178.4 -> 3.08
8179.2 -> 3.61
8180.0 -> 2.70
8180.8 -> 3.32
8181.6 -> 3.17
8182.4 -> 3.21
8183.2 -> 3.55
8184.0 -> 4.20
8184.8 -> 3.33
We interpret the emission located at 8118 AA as [S II] 6716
